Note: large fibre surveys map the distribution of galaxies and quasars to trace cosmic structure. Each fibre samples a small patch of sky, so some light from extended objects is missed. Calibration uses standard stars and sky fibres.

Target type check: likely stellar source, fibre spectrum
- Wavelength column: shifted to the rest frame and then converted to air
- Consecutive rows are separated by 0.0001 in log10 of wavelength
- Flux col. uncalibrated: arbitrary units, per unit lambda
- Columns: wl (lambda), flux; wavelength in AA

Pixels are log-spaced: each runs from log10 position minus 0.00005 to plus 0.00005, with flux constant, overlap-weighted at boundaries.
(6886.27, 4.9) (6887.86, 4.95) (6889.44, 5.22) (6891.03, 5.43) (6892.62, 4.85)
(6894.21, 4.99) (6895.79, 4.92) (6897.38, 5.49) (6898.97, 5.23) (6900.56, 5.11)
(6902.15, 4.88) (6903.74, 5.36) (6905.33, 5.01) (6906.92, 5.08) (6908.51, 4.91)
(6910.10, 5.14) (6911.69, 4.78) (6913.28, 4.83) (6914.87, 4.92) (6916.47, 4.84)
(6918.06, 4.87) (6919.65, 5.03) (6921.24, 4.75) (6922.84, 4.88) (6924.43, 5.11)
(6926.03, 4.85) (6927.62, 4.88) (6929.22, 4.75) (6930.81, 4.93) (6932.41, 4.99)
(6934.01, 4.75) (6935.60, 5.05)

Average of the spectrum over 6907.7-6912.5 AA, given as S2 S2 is 4.95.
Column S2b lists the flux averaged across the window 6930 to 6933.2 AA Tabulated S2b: 4.96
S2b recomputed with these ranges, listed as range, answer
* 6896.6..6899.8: 5.35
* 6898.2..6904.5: 5.14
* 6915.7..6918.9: 4.87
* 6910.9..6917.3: 4.84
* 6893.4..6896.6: 4.96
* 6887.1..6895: 5.09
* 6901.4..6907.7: 5.08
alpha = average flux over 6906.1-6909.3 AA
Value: 5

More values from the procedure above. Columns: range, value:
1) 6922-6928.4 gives 4.93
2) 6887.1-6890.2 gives 5.1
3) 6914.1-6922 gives 4.88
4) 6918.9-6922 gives 4.9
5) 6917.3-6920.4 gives 4.95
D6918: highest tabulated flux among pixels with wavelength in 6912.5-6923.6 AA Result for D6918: 5.03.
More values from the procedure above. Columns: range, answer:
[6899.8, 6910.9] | 5.36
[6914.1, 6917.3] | 4.92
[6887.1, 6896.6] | 5.43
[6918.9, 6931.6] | 5.11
